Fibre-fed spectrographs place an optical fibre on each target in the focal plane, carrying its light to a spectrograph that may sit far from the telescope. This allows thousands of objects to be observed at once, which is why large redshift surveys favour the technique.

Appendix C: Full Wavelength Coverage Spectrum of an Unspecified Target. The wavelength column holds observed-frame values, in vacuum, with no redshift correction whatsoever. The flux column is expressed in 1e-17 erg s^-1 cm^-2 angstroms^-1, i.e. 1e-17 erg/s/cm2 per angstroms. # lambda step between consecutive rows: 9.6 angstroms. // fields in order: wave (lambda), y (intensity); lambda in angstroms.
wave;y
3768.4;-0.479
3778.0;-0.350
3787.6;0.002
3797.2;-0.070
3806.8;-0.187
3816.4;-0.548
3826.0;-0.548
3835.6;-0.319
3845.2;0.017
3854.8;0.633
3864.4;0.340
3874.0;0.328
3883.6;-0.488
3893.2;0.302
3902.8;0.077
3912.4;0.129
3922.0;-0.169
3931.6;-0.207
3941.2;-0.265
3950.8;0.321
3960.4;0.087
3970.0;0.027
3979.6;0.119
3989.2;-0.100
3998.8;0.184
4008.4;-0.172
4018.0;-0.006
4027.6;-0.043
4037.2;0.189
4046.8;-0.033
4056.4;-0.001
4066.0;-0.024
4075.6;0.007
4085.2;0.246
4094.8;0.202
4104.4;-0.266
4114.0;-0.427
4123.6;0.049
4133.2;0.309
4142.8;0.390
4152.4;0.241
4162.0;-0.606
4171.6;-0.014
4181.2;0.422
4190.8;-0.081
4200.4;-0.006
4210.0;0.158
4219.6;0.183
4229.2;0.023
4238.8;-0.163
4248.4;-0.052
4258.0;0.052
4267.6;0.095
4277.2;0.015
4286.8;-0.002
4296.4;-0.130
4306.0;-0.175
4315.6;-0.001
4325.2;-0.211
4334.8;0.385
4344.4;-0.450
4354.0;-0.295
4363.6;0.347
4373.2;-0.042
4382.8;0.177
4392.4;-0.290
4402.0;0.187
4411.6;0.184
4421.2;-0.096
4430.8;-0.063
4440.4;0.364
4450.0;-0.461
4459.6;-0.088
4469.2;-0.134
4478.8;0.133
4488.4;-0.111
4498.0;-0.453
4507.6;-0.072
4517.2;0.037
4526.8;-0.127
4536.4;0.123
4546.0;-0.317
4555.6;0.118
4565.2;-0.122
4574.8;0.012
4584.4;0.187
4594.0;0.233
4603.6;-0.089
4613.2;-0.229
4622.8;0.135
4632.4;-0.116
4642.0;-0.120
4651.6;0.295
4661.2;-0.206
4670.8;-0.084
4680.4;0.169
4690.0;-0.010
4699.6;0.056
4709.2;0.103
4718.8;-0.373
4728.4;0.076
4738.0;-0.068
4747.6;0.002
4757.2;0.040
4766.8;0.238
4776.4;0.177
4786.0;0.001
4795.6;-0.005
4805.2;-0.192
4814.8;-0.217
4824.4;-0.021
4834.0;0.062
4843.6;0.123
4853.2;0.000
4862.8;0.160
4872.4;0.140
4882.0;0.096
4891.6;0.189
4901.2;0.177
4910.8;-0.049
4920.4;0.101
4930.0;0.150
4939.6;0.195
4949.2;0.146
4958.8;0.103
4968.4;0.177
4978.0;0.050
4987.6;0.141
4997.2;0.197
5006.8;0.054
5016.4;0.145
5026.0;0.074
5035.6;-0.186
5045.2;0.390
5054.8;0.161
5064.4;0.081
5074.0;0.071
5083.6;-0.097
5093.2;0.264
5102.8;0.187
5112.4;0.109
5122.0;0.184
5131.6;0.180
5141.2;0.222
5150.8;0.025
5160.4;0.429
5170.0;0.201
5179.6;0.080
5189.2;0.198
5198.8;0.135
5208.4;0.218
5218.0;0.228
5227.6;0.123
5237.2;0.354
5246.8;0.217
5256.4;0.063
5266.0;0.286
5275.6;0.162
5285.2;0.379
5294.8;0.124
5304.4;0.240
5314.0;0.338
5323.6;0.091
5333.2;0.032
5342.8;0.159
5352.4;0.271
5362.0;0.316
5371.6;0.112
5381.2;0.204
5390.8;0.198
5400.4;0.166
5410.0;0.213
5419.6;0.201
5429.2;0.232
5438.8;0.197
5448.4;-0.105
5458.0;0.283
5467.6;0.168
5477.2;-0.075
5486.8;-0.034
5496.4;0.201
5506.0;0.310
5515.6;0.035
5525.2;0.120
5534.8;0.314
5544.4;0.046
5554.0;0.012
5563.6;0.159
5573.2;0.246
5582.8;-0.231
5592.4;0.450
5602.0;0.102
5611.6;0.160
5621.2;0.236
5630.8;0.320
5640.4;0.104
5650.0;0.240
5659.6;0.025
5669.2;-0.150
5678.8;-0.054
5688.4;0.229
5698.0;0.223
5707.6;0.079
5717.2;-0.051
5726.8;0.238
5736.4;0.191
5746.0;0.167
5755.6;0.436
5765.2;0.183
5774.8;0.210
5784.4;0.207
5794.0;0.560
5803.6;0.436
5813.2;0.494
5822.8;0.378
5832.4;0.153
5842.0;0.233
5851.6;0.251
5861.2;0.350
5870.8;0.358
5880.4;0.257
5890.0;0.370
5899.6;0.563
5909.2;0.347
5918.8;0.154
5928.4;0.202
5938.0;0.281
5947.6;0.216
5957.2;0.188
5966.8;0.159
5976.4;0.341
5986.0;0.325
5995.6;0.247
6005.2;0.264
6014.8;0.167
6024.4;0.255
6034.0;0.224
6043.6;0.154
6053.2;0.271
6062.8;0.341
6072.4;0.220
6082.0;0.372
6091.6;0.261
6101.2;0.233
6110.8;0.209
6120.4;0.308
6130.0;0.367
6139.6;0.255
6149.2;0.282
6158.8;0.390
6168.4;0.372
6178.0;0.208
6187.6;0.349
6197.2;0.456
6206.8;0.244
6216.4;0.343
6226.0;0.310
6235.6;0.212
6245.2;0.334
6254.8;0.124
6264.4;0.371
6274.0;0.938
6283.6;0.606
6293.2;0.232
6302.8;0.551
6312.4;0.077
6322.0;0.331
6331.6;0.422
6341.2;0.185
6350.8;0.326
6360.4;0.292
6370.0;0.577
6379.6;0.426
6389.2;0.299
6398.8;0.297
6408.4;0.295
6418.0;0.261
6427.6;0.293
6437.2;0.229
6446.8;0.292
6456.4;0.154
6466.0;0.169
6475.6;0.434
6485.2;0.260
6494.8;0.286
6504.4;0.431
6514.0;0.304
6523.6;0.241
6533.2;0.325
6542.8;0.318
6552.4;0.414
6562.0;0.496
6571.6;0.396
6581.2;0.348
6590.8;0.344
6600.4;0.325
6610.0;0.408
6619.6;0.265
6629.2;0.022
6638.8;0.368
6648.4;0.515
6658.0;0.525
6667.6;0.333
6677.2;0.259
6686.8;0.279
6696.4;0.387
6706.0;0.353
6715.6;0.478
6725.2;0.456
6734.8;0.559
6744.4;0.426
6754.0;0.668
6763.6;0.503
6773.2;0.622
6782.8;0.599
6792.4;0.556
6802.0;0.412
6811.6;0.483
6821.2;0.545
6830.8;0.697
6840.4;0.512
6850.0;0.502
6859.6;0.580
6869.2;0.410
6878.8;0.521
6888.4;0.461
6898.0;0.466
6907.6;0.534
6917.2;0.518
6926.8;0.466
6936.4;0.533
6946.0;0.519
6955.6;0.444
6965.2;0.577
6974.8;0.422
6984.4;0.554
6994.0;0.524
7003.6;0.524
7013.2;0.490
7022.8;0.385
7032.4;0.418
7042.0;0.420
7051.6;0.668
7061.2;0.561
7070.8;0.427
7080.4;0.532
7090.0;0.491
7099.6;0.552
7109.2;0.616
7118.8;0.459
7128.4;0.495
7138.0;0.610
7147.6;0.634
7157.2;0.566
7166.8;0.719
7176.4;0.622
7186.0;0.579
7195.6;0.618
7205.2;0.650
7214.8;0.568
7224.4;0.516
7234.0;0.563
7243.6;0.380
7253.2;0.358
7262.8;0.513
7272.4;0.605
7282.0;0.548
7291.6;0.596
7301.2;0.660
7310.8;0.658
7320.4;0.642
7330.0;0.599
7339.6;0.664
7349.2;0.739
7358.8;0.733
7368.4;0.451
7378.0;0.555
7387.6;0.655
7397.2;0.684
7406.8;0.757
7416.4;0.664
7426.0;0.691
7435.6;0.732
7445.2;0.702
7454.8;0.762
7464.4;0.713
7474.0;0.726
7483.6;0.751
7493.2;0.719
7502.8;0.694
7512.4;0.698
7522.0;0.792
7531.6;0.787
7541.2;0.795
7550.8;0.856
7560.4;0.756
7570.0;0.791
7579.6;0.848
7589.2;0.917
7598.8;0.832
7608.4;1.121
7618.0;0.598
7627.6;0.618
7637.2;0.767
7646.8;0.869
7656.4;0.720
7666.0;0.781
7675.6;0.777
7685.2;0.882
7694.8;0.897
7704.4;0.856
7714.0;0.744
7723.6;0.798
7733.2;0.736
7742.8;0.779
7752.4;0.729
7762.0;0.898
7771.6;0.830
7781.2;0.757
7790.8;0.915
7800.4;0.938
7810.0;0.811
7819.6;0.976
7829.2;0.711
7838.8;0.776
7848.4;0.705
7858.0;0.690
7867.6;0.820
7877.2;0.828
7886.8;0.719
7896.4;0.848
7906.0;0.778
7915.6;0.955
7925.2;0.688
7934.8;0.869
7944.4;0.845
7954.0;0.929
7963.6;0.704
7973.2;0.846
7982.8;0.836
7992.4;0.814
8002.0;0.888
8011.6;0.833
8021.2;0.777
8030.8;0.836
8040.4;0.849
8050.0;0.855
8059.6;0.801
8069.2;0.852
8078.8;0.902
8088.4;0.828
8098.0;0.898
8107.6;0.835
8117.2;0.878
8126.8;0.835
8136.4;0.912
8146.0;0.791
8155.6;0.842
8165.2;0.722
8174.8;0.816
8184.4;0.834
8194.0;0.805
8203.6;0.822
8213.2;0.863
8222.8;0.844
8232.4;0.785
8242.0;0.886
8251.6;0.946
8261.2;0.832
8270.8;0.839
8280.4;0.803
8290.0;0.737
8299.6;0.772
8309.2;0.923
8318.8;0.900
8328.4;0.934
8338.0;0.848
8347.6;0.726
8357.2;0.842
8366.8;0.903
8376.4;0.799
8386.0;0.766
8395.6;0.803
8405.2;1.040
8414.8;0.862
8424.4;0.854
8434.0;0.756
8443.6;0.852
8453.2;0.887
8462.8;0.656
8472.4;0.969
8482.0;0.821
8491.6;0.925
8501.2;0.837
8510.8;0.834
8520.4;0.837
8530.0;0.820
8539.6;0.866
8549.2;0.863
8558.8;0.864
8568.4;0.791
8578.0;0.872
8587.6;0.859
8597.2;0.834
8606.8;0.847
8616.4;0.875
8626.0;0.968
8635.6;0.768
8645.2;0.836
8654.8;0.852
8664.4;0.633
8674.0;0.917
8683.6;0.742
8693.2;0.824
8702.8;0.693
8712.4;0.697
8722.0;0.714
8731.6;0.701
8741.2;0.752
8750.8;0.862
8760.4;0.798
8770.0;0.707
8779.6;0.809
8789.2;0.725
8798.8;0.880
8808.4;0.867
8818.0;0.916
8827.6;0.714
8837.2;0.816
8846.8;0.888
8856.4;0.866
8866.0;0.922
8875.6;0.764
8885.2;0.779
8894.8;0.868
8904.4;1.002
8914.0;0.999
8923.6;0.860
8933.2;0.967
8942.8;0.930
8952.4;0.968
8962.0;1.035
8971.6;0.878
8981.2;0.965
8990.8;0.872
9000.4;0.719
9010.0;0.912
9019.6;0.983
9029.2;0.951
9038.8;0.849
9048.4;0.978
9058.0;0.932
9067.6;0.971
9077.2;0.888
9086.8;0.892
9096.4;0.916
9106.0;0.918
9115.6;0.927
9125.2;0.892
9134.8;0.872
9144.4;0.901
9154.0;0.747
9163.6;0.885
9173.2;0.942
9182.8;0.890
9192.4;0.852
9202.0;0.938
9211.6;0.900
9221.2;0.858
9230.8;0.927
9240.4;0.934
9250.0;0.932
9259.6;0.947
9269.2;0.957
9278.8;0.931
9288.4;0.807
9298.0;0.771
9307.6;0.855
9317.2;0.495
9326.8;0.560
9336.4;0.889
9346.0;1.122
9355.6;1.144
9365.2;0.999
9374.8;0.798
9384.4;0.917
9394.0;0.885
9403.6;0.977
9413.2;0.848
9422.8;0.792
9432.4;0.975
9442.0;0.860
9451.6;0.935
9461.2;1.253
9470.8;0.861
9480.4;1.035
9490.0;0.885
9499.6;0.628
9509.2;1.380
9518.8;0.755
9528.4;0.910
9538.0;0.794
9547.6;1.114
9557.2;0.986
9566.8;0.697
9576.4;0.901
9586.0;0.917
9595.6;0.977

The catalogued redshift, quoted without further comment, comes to 0.68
